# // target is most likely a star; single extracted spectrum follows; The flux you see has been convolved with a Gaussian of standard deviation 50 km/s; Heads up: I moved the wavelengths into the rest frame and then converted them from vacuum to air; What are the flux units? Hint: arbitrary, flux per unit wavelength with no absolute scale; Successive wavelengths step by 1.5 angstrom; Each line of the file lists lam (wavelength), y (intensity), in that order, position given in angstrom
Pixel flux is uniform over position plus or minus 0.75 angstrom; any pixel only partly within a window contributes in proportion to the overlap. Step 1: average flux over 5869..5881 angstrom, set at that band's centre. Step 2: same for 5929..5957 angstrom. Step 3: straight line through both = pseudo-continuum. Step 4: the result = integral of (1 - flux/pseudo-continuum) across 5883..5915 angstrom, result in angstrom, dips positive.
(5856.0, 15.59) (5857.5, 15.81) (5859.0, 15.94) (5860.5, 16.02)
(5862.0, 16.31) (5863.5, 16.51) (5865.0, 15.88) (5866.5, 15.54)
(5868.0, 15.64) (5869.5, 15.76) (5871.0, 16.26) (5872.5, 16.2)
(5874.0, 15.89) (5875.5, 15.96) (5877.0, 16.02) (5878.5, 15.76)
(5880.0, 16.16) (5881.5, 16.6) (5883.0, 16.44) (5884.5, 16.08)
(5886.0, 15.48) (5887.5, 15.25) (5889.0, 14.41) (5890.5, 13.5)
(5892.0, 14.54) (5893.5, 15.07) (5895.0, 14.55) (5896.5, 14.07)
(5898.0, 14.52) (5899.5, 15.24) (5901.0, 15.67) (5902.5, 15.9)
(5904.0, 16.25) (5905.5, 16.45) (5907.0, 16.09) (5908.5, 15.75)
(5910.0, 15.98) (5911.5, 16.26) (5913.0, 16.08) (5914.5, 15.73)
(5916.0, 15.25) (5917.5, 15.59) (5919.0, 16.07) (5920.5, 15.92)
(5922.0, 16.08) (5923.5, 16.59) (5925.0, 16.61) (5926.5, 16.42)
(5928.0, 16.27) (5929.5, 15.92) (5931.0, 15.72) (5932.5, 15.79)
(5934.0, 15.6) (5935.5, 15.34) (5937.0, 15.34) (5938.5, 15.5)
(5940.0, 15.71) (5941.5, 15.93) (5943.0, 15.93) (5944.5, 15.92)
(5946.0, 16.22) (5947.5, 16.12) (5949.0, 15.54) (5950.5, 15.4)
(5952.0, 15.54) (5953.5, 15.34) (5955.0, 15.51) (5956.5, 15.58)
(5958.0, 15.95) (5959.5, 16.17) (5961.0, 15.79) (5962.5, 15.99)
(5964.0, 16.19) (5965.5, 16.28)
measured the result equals 1.0 angstrom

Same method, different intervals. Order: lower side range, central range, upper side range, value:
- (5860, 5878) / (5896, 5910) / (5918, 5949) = 0.3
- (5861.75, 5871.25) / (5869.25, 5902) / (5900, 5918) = 1.0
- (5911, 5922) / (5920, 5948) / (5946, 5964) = -0.2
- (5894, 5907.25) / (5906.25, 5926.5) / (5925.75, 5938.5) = -0.6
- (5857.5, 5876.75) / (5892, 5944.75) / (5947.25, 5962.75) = 0.3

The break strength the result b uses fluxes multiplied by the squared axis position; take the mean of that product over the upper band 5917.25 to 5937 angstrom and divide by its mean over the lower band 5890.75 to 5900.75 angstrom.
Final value 1.1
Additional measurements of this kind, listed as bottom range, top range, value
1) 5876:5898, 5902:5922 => 1.05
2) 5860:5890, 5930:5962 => 1.01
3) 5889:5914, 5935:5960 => 1.04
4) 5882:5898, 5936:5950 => 1.08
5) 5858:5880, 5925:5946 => 1.01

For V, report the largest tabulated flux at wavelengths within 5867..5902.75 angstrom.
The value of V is 16.6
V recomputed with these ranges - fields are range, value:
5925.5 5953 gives 16.42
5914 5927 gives 16.61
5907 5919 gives 16.26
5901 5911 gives 16.45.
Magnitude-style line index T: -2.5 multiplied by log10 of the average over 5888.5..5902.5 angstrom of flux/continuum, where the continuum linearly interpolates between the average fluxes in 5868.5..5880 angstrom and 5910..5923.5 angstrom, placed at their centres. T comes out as 0.09 mag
